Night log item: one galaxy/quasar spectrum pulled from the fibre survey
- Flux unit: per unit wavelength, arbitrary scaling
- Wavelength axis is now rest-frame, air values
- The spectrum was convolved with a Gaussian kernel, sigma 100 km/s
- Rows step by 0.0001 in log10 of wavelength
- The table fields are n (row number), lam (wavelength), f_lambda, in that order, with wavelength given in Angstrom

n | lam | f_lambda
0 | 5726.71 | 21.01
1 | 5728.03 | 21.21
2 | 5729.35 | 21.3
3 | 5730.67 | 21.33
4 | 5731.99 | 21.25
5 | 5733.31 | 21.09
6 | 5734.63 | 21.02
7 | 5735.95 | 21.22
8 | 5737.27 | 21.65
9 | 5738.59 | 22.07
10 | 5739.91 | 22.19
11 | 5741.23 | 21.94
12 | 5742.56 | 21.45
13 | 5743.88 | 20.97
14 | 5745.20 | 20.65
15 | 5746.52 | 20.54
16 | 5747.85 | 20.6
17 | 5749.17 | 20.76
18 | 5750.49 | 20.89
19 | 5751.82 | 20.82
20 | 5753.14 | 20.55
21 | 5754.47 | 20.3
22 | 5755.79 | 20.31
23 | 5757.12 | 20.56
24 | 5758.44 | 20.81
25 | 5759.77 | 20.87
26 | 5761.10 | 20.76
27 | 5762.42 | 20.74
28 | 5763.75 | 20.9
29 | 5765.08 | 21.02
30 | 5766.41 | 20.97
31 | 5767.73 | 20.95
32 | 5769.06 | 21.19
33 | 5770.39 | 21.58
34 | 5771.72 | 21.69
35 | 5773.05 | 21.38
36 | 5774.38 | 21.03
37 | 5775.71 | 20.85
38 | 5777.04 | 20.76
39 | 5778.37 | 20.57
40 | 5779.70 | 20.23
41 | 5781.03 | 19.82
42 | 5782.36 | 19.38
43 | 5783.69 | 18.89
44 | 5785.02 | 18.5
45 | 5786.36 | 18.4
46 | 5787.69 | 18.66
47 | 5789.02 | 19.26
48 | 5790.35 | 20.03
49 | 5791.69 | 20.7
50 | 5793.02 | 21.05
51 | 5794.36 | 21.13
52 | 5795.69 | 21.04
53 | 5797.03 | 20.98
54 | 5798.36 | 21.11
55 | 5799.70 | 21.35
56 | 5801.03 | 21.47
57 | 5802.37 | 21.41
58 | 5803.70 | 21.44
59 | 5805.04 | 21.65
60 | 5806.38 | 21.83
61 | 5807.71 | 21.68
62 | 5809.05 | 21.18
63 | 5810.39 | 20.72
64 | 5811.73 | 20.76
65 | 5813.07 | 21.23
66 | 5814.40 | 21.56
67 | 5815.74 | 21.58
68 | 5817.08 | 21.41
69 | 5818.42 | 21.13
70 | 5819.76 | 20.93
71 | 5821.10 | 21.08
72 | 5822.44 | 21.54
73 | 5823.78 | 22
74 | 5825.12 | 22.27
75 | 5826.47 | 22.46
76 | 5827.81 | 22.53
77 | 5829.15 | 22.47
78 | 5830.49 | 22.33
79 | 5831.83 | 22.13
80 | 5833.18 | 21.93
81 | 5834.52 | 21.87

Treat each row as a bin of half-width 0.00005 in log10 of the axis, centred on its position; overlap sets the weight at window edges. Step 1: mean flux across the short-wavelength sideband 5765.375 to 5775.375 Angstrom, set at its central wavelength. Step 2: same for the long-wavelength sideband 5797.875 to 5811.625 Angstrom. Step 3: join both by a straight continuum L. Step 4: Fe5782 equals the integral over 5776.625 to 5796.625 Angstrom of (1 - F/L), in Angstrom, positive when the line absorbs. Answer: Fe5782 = 1.31 Angstrom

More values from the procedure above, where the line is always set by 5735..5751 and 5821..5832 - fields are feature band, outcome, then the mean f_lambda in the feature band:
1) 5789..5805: 0.6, 21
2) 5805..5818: 0.4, 21.3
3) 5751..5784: 1.3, 20.7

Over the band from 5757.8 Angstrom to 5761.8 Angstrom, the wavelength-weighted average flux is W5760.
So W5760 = 20.8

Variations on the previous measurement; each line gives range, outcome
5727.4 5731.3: 21.3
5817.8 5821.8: 21.1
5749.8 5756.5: 20.6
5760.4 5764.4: 20.8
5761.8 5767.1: 20.9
